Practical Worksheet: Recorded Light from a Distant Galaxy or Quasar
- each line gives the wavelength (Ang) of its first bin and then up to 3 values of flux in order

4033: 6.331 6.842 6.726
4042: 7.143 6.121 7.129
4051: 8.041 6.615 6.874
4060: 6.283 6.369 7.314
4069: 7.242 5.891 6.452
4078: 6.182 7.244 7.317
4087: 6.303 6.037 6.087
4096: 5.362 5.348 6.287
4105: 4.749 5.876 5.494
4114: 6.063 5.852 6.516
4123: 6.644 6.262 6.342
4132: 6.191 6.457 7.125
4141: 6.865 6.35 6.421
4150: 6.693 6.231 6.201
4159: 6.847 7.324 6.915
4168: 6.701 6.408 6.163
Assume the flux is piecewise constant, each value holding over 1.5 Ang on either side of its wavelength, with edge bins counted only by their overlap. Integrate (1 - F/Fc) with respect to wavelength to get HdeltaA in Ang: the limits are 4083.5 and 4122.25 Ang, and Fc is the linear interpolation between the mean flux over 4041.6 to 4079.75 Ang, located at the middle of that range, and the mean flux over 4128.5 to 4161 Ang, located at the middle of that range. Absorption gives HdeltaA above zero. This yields 4.2 Ang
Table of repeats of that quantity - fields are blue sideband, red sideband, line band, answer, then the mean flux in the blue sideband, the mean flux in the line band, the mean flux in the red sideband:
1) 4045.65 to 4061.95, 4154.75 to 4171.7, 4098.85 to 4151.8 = 4.6 Ang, 6.93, 6.22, 6.76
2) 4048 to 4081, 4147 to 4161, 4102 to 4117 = 2.2 Ang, 6.77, 5.65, 6.51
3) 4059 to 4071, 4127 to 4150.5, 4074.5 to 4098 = 1.3 Ang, 6.79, 6.35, 6.54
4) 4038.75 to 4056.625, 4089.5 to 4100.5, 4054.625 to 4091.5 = -2.1 Ang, 6.97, 6.63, 5.68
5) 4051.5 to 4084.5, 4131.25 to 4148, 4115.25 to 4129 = 0.6 Ang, 6.73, 6.32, 6.59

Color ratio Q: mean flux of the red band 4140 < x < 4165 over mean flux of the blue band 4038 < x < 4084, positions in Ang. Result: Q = 0.98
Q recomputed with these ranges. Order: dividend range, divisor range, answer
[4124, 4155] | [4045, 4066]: 0.95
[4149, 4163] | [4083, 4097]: 1.07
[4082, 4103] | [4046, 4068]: 0.88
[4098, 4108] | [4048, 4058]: 0.77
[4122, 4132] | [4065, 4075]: 0.95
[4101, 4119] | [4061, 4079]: 0.87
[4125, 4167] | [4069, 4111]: 1.08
